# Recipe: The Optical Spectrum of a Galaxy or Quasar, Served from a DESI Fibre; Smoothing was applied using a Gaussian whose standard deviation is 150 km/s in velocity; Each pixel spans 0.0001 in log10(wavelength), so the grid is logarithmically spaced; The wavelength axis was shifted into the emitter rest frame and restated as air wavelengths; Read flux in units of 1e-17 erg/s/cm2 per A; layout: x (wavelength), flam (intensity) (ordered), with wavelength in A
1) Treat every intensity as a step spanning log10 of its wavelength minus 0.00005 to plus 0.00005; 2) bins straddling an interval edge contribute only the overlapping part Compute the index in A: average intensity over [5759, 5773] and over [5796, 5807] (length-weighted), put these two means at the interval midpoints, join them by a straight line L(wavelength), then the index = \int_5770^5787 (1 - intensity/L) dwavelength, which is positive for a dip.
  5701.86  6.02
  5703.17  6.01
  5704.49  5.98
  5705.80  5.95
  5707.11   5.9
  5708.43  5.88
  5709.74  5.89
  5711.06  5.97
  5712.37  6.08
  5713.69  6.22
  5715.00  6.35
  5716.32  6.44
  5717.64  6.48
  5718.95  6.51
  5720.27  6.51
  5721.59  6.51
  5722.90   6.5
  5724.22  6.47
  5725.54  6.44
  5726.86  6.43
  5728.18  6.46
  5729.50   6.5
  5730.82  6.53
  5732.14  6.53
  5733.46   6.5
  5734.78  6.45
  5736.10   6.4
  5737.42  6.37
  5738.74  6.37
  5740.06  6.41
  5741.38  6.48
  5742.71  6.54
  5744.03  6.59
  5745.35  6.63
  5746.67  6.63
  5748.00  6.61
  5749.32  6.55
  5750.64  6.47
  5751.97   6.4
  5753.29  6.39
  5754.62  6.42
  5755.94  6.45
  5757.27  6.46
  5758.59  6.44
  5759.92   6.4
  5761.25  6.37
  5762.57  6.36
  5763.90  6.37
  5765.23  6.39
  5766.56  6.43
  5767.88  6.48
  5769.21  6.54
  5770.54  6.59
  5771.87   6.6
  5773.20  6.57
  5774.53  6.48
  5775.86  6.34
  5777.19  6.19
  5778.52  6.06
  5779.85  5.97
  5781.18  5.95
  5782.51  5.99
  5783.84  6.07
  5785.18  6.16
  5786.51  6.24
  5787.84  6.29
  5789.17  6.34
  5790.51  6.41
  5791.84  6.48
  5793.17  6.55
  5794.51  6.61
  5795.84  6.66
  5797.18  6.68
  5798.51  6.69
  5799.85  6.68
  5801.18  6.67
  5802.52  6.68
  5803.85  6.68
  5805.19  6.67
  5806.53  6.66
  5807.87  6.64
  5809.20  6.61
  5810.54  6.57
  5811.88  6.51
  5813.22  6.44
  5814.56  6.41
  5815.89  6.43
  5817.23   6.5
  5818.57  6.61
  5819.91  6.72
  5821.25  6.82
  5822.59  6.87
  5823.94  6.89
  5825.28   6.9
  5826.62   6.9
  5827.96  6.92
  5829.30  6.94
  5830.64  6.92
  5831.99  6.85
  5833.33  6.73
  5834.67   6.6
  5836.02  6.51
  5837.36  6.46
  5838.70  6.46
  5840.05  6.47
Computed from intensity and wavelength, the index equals 0.7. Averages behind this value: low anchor 6.45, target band 6.24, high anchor 6.67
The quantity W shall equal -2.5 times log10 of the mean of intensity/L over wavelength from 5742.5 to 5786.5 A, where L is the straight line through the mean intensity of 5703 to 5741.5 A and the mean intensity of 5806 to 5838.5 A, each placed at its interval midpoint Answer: 0.01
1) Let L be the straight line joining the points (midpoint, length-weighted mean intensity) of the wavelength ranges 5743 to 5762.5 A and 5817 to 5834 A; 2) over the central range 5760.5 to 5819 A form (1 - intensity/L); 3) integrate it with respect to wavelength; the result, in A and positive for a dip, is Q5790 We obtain 1.9 A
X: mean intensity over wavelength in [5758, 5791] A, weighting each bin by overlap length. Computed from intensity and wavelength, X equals 6.32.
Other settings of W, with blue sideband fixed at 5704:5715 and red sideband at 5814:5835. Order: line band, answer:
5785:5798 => 0.014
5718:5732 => -0.065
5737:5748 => -0.049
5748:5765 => -0.020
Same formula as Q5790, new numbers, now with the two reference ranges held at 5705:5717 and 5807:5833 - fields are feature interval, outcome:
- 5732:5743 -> -0.4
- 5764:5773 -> -0.1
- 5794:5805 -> -0.1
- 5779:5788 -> 0.6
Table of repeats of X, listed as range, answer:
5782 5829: 6.58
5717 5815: 6.46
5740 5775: 6.48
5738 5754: 6.5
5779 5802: 6.38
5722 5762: 6.47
